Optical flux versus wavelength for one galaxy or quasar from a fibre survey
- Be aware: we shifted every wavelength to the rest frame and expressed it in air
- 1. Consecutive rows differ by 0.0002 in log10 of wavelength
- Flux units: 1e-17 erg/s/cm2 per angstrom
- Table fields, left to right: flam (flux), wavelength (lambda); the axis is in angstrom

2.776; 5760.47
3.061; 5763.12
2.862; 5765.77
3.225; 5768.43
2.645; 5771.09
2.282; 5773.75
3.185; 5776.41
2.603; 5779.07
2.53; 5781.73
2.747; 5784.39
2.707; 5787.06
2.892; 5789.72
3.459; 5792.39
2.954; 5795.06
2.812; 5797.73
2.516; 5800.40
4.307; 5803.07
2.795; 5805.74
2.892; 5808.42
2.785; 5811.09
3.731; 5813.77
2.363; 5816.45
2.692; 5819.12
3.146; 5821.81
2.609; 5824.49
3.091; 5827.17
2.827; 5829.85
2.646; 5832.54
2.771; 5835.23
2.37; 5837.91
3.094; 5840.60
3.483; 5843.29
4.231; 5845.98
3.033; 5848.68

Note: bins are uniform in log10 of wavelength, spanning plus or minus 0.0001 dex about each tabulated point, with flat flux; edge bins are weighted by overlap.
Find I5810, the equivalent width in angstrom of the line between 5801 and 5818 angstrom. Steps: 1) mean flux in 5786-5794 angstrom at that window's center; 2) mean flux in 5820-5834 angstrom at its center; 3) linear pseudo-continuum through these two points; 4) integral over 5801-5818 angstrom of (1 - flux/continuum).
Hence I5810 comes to -1.0 angstrom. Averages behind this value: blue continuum 3.03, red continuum 2.86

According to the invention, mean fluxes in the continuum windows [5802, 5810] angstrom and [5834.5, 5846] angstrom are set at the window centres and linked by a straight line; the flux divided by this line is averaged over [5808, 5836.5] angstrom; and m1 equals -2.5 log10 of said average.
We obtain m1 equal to 0.12 mag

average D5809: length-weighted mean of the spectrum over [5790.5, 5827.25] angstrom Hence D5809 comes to 3.01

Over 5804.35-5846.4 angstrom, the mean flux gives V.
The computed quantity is 2.95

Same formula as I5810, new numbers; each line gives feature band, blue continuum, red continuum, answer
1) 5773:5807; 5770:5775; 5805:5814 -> -2.6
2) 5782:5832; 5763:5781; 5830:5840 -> -4.1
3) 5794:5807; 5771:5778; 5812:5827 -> -1.1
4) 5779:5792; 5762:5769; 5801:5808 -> 1.8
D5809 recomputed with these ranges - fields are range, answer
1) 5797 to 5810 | 3.07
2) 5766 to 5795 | 2.83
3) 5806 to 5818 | 2.93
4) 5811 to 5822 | 2.94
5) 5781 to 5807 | 2.98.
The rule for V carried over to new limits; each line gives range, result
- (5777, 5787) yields 2.68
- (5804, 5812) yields 2.9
